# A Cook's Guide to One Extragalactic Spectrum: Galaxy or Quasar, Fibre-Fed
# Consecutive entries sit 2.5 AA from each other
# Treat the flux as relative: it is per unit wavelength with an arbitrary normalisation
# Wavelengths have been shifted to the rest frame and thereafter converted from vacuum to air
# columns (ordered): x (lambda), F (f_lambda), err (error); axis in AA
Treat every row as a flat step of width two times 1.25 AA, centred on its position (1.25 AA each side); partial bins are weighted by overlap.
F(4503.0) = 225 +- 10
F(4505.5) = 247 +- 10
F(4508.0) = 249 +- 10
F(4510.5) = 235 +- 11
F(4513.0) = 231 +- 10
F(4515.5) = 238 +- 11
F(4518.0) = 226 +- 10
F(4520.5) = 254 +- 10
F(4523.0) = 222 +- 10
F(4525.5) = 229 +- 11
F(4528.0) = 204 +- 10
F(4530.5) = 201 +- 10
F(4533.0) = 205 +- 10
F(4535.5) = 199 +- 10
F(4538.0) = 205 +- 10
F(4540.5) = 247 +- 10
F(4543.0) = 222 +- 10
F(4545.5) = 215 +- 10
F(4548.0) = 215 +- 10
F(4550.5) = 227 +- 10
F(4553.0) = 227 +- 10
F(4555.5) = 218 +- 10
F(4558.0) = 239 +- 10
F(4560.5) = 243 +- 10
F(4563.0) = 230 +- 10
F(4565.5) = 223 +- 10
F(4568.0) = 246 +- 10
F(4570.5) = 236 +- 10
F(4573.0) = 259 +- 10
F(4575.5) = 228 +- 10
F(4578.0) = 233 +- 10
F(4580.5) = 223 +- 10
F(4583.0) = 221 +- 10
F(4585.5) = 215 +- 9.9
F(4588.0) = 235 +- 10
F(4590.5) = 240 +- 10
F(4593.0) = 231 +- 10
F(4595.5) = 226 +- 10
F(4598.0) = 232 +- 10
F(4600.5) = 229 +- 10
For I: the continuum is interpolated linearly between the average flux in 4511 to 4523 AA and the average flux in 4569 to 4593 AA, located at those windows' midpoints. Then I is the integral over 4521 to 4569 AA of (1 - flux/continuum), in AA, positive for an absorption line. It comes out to 2.4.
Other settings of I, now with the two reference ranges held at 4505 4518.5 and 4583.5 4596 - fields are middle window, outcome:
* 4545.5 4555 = 0.5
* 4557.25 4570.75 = -0.2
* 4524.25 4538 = 1.7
